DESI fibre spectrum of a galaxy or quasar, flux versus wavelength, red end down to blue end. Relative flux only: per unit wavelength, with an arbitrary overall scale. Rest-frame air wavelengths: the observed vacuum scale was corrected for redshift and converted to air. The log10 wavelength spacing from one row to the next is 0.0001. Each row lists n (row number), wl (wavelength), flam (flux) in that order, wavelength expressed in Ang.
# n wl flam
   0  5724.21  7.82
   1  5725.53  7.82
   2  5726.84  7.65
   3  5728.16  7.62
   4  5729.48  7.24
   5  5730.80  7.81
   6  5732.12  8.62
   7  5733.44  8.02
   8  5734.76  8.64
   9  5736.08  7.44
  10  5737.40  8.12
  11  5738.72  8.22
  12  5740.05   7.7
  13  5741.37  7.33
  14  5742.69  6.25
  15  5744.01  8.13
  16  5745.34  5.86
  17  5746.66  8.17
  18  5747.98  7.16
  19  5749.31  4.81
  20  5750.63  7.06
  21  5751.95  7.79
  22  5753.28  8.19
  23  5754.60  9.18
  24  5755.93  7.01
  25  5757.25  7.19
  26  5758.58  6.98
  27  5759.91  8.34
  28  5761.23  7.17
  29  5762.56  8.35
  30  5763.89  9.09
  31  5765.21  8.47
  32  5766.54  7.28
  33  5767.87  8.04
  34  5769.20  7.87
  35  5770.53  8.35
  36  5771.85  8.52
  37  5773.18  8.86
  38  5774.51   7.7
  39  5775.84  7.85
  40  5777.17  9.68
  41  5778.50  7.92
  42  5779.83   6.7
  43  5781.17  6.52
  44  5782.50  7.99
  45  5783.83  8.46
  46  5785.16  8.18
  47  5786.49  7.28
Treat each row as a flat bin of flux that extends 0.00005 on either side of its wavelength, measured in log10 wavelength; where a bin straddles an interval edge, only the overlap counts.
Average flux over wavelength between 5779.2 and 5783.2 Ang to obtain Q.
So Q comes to 7.08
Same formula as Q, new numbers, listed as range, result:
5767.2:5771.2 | 8.09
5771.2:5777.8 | 8.51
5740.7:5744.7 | 7.23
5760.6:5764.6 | 8.22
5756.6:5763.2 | 7.6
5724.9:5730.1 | 7.59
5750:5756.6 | 7.85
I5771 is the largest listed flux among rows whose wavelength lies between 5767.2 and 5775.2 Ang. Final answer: 8.86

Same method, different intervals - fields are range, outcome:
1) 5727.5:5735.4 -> 8.64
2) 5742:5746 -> 8.13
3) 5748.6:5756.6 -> 9.18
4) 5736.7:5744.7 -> 8.22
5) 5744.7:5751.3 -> 8.17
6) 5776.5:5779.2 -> 9.68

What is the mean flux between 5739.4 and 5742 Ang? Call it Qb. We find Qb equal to 7.52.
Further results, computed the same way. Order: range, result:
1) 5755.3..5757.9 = 7.12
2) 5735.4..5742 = 7.76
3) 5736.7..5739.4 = 8.14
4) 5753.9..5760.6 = 7.74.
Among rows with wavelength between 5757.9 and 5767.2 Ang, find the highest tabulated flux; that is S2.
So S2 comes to 9.09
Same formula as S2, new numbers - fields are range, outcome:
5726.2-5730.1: 7.65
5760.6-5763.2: 8.35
